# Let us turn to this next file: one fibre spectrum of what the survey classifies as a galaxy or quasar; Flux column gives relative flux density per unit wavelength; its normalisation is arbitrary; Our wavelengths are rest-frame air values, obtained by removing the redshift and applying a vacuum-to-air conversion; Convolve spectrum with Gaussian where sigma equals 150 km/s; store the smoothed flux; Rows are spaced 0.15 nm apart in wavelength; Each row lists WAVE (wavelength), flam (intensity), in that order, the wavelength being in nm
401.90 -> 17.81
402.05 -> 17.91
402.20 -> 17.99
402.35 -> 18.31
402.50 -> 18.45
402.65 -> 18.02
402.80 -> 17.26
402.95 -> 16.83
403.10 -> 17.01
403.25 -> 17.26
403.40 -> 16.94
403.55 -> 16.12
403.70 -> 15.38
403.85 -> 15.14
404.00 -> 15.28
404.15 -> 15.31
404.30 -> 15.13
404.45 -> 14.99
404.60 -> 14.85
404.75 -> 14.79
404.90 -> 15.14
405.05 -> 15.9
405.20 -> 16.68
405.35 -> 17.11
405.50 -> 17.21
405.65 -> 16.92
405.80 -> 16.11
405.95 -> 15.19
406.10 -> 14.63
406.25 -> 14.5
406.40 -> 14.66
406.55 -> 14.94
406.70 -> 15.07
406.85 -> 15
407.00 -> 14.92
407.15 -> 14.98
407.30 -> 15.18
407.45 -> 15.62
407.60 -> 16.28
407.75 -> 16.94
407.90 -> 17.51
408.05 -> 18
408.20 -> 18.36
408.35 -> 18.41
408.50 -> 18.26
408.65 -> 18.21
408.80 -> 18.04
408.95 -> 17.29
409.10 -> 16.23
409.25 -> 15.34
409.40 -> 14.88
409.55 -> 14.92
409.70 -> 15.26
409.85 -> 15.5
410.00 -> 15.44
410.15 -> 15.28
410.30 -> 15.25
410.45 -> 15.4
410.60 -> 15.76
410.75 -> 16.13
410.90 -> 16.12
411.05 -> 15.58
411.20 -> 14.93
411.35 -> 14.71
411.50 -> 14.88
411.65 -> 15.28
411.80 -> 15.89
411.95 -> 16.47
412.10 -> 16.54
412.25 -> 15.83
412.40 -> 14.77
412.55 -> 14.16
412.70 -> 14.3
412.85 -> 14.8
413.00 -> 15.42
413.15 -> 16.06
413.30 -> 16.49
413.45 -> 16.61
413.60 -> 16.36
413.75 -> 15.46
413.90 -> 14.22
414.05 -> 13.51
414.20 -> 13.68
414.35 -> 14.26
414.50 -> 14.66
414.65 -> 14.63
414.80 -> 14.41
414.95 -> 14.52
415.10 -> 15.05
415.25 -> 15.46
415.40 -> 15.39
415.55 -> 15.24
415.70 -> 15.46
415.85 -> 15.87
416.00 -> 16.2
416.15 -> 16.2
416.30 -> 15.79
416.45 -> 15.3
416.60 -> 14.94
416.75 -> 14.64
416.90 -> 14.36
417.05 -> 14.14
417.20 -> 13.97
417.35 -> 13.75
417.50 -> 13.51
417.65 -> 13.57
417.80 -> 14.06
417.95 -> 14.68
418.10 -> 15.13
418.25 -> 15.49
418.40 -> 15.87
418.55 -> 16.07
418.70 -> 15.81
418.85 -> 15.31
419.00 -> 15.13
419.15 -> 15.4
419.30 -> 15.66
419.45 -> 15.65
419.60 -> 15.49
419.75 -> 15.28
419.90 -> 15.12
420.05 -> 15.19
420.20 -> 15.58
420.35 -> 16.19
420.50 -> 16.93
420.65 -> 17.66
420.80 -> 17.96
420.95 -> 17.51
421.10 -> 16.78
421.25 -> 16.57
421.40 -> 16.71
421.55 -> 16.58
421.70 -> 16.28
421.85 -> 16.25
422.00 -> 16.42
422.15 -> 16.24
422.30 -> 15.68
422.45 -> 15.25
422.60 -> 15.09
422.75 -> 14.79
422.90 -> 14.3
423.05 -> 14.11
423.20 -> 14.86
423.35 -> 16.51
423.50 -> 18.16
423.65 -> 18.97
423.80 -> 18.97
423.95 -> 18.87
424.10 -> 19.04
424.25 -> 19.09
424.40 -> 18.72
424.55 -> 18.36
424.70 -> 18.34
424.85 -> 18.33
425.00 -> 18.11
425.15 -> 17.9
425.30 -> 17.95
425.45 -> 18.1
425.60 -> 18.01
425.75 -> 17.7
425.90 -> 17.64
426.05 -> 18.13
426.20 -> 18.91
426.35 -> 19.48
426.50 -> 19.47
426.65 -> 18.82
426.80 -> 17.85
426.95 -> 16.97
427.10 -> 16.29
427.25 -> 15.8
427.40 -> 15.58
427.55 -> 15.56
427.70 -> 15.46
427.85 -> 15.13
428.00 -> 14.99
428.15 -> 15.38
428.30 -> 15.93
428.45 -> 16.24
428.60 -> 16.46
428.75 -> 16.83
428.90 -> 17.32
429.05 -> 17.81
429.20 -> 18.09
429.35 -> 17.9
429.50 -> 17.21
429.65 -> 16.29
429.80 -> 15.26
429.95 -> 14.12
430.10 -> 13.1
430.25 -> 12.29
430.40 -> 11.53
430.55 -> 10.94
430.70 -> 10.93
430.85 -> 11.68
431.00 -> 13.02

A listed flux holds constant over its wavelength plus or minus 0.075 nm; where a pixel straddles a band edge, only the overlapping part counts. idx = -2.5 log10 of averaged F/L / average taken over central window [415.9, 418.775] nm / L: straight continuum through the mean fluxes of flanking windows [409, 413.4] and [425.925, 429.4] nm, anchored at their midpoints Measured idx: 0.08 mag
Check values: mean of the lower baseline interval 15.5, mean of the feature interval 14.9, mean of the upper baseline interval 17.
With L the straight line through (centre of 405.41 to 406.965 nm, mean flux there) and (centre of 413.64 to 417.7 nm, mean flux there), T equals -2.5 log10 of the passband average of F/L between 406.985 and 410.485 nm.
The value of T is -0.08 mag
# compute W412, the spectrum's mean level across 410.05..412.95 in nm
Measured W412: 15.4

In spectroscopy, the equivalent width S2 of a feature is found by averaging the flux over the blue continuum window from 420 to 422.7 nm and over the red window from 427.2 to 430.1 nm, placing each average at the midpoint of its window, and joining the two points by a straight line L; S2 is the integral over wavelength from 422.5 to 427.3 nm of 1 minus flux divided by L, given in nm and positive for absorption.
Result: -0.405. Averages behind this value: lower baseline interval 16.4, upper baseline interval 16.1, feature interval 17.6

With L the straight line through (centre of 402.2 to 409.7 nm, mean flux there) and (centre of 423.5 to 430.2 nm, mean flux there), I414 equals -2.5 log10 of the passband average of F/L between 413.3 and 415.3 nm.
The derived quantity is 0.122 mag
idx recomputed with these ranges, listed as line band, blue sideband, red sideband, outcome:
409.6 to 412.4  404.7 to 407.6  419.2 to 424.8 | 0.02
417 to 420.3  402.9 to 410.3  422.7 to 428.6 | 0.12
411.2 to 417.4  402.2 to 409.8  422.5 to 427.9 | 0.11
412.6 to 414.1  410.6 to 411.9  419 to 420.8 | 0.02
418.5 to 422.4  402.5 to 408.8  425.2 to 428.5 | 0.05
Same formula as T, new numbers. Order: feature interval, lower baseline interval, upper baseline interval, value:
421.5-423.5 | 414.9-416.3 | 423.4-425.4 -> 0.14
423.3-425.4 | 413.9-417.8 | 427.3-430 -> -0.17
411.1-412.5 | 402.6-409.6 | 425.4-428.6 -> 0.06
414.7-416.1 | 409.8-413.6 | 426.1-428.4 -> 0.04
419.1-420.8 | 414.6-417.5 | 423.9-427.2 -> 0.03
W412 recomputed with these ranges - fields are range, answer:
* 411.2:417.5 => 15.1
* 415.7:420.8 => 15.3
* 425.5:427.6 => 17.6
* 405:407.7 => 15.6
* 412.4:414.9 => 14.9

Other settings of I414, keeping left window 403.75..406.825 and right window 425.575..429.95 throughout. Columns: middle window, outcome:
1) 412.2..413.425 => 0.05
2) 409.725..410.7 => 0.02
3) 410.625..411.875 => 0.03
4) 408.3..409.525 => -0.08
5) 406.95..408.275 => -0.06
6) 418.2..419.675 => 0.05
